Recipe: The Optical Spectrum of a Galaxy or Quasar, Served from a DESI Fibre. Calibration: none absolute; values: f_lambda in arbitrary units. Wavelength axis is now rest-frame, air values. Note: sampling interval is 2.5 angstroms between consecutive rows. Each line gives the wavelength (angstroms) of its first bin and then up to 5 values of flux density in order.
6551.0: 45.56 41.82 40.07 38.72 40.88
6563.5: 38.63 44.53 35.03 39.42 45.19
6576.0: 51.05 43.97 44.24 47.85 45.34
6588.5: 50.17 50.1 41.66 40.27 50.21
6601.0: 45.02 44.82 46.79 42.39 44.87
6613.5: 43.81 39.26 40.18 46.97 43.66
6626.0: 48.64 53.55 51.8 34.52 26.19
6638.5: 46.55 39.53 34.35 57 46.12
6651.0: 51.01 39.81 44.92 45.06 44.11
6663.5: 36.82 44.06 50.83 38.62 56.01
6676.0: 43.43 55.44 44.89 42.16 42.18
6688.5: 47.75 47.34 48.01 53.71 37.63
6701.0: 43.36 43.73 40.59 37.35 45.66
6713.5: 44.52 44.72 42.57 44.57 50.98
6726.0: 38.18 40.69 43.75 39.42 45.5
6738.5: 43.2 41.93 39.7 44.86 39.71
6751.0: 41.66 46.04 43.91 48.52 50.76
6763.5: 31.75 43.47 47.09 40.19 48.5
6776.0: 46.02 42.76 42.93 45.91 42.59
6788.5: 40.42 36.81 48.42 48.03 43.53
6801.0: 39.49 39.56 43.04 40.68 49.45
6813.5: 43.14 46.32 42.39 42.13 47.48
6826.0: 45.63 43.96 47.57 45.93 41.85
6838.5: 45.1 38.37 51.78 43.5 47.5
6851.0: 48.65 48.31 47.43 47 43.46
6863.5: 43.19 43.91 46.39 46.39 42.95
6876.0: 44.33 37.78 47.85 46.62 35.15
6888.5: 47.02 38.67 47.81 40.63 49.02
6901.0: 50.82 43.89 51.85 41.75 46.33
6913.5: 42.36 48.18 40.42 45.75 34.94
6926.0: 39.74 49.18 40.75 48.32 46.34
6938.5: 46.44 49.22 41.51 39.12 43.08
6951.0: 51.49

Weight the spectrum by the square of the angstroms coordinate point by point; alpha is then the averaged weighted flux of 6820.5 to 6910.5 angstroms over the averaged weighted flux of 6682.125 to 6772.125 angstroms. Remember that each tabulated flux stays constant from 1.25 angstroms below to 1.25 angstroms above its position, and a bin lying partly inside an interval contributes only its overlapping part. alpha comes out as 1.08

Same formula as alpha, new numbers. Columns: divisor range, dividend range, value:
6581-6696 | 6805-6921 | 1.06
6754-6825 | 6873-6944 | 1.05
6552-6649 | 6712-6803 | 1.04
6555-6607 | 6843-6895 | 1.11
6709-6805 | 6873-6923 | 1.07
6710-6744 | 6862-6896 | 1.05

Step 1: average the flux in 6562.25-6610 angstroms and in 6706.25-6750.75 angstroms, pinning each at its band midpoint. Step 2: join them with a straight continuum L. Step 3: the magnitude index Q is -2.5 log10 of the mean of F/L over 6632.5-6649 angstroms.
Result 0.09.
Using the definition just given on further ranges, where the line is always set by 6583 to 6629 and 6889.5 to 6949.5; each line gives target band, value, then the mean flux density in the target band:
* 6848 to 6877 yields -0.03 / 45.8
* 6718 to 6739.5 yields 0.04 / 43.2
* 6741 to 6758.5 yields 0.05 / 43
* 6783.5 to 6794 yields 0.07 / 42.1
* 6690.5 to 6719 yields 0.03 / 44.1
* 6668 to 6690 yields -0.04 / 46.7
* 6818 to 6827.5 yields 0.00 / 44.6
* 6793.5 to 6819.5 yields 0.02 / 43.8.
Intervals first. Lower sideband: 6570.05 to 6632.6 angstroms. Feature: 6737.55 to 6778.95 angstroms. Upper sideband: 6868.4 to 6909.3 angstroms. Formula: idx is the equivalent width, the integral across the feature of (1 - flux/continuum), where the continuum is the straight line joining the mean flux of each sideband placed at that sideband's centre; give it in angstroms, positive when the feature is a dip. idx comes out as 1.4 angstroms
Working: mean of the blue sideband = 45.6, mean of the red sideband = 44.6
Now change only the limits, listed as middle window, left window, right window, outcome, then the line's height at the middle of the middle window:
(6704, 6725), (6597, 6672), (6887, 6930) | 0.19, 44.2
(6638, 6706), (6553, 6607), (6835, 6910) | -1.53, 44.2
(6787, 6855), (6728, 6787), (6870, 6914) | -0.72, 43.9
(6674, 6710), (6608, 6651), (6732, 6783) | -1.22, 43.6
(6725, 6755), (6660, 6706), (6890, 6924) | 2.09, 45.2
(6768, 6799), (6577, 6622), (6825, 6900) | 0.56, 44.8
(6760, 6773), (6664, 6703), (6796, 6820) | 0.42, 44.3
